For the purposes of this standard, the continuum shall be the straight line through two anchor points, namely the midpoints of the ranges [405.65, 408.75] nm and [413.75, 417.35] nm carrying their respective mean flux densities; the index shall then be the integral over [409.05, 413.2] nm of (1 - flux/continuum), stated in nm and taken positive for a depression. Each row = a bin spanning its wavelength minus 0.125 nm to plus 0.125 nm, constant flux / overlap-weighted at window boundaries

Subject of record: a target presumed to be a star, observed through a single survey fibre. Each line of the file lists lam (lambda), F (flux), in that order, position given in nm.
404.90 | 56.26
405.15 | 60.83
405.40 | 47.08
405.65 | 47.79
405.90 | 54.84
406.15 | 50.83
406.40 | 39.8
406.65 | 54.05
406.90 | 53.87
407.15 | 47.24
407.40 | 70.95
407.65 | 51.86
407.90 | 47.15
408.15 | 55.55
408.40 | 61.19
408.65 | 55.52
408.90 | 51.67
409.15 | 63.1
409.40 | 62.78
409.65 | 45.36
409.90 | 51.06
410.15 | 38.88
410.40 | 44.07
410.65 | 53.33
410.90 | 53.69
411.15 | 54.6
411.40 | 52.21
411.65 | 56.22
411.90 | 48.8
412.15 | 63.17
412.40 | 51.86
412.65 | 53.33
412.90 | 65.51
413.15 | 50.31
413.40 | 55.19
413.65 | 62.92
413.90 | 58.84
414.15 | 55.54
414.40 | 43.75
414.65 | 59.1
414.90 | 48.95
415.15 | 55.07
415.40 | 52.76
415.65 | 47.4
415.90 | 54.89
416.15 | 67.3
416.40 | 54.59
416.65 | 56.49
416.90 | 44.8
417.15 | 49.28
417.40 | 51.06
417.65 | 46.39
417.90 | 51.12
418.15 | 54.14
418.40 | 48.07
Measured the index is -0.002 nm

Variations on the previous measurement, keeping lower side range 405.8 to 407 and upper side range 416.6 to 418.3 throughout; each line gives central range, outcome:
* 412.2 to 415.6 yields -0.31 nm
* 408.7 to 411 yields -0.06 nm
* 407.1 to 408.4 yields -0.13 nm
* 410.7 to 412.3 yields -0.14 nm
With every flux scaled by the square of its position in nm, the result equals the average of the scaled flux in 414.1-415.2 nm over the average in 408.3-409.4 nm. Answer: 0.92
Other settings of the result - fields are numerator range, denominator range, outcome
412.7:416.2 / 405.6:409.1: 1.07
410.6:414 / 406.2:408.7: 1.07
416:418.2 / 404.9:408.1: 1.06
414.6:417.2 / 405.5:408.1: 1.08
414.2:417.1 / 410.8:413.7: 0.97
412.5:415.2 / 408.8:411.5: 1.09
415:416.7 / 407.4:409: 1.04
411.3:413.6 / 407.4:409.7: 1.01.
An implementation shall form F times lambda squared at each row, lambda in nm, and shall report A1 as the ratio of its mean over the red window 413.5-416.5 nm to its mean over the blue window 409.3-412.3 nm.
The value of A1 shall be 1.1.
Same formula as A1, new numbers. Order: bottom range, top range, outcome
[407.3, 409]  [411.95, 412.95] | 1.04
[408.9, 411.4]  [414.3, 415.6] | 1.02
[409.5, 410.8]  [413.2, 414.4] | 1.22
